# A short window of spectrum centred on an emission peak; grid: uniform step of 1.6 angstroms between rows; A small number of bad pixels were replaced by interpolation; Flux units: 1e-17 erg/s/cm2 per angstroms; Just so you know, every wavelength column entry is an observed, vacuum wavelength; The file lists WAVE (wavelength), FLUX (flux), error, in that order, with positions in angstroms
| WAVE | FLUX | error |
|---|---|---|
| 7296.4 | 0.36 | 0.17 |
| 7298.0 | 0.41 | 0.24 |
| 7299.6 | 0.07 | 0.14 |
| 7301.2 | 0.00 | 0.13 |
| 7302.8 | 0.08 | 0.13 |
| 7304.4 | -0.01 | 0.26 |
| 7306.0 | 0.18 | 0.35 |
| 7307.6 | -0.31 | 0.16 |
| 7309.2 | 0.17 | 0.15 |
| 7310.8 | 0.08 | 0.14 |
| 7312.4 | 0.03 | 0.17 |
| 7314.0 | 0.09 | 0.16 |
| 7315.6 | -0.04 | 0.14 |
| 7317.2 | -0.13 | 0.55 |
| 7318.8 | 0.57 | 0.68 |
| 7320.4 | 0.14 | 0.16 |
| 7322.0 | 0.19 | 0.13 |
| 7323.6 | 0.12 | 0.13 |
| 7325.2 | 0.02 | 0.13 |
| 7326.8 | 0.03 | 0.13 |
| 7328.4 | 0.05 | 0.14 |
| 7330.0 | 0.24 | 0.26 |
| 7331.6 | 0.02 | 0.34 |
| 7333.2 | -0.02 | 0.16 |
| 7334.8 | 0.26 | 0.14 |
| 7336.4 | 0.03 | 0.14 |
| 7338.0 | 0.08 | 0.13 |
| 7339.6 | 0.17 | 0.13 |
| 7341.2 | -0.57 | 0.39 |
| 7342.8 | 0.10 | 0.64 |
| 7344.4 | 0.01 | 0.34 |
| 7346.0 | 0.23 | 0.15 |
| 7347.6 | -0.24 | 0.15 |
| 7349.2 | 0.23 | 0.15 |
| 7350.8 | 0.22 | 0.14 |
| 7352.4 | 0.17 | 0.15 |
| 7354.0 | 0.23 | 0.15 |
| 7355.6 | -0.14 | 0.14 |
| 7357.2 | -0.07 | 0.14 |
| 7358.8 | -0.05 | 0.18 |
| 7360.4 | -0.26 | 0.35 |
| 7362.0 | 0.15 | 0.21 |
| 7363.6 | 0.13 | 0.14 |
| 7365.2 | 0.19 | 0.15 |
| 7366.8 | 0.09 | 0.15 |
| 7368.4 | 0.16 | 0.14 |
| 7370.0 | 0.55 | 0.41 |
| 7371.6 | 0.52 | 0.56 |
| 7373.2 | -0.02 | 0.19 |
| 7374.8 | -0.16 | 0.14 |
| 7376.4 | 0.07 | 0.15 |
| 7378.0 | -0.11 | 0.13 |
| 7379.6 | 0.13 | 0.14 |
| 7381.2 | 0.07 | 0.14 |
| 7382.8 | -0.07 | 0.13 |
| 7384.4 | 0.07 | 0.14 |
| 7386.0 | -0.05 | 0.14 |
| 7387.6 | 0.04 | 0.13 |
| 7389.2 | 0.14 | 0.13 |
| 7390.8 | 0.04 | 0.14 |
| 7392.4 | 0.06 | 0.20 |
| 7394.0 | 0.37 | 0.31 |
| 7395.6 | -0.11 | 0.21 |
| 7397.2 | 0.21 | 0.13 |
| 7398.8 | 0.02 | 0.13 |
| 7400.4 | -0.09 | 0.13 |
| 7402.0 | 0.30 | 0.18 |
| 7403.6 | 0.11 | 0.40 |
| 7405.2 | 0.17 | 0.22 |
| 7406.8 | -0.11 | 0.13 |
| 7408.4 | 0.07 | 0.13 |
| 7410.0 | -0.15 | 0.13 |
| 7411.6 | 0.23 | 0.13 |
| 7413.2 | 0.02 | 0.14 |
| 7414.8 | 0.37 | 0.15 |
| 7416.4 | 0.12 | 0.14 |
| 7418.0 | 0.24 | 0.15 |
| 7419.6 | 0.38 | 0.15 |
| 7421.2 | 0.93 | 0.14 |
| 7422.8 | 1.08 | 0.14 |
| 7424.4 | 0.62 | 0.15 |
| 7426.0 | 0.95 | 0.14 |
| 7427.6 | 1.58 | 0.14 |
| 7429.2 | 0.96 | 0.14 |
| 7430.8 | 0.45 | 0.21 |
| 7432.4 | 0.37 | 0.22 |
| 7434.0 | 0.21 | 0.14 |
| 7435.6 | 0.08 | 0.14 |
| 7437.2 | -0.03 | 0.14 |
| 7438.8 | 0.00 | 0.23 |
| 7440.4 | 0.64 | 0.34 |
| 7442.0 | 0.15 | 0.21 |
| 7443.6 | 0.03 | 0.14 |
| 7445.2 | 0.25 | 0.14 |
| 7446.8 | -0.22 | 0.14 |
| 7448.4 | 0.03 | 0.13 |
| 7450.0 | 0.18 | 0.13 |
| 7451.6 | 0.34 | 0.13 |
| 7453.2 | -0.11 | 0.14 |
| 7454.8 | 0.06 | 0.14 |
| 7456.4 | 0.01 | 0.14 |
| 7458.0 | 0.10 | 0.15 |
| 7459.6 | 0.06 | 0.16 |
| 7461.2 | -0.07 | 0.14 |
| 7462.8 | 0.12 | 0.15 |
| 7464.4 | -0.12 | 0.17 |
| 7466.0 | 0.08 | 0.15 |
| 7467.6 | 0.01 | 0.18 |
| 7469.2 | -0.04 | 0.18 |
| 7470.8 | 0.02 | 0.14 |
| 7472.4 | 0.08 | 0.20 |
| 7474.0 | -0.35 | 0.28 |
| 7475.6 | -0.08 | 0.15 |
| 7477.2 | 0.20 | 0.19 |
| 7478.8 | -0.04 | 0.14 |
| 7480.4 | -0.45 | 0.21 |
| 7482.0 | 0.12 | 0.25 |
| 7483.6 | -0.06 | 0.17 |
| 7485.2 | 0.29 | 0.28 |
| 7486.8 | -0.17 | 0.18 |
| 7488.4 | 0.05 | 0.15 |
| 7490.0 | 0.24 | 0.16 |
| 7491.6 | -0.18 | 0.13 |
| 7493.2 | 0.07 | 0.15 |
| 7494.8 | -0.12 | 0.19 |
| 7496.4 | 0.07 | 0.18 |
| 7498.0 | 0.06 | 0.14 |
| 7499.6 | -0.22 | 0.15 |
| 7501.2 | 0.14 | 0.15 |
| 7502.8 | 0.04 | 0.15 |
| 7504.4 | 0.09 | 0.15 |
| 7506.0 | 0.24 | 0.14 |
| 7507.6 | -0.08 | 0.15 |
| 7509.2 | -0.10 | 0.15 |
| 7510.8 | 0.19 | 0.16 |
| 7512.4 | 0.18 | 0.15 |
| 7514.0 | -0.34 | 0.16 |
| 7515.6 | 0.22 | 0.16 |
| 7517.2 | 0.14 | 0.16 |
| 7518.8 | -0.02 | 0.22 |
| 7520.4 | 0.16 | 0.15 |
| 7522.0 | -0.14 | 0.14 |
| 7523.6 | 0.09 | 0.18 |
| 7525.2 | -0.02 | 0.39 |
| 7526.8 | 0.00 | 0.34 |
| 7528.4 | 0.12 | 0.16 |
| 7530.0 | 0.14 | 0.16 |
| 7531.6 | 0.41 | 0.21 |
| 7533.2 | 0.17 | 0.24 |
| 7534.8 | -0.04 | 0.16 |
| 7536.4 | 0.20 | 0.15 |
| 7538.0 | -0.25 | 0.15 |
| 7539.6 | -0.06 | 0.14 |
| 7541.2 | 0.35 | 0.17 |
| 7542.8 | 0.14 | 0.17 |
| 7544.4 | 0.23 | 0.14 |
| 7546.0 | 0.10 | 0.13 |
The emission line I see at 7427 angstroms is [O II] 3727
